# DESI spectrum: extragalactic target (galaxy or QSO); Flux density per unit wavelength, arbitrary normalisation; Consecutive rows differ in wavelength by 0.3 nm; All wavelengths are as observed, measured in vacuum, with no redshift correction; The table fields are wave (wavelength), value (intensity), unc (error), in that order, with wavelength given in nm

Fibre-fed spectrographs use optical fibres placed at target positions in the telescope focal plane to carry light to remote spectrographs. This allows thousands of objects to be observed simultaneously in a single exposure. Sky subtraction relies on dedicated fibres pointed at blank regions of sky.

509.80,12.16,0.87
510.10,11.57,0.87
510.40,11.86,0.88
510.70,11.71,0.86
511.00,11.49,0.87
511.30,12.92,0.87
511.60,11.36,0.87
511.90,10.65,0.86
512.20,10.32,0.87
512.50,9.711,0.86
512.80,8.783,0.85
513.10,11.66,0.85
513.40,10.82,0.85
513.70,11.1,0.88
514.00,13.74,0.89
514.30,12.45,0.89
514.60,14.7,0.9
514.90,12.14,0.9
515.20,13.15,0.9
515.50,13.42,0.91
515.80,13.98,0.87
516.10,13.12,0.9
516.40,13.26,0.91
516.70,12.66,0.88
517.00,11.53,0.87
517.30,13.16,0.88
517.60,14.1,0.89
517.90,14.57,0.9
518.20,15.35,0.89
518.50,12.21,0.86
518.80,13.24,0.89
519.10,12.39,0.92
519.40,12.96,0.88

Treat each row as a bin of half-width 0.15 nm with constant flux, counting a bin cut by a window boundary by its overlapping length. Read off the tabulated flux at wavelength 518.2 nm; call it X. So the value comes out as 15.35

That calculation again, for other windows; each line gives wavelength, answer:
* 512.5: 9.711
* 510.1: 11.57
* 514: 13.74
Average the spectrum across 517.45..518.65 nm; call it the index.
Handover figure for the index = 14.1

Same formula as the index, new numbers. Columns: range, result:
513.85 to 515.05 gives 13.3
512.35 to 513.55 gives 10.2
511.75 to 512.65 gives 10.2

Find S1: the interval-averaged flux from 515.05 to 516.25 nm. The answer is 13.4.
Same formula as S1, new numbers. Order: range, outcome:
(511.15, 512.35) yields 11.3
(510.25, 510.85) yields 11.8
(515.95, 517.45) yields 12.7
